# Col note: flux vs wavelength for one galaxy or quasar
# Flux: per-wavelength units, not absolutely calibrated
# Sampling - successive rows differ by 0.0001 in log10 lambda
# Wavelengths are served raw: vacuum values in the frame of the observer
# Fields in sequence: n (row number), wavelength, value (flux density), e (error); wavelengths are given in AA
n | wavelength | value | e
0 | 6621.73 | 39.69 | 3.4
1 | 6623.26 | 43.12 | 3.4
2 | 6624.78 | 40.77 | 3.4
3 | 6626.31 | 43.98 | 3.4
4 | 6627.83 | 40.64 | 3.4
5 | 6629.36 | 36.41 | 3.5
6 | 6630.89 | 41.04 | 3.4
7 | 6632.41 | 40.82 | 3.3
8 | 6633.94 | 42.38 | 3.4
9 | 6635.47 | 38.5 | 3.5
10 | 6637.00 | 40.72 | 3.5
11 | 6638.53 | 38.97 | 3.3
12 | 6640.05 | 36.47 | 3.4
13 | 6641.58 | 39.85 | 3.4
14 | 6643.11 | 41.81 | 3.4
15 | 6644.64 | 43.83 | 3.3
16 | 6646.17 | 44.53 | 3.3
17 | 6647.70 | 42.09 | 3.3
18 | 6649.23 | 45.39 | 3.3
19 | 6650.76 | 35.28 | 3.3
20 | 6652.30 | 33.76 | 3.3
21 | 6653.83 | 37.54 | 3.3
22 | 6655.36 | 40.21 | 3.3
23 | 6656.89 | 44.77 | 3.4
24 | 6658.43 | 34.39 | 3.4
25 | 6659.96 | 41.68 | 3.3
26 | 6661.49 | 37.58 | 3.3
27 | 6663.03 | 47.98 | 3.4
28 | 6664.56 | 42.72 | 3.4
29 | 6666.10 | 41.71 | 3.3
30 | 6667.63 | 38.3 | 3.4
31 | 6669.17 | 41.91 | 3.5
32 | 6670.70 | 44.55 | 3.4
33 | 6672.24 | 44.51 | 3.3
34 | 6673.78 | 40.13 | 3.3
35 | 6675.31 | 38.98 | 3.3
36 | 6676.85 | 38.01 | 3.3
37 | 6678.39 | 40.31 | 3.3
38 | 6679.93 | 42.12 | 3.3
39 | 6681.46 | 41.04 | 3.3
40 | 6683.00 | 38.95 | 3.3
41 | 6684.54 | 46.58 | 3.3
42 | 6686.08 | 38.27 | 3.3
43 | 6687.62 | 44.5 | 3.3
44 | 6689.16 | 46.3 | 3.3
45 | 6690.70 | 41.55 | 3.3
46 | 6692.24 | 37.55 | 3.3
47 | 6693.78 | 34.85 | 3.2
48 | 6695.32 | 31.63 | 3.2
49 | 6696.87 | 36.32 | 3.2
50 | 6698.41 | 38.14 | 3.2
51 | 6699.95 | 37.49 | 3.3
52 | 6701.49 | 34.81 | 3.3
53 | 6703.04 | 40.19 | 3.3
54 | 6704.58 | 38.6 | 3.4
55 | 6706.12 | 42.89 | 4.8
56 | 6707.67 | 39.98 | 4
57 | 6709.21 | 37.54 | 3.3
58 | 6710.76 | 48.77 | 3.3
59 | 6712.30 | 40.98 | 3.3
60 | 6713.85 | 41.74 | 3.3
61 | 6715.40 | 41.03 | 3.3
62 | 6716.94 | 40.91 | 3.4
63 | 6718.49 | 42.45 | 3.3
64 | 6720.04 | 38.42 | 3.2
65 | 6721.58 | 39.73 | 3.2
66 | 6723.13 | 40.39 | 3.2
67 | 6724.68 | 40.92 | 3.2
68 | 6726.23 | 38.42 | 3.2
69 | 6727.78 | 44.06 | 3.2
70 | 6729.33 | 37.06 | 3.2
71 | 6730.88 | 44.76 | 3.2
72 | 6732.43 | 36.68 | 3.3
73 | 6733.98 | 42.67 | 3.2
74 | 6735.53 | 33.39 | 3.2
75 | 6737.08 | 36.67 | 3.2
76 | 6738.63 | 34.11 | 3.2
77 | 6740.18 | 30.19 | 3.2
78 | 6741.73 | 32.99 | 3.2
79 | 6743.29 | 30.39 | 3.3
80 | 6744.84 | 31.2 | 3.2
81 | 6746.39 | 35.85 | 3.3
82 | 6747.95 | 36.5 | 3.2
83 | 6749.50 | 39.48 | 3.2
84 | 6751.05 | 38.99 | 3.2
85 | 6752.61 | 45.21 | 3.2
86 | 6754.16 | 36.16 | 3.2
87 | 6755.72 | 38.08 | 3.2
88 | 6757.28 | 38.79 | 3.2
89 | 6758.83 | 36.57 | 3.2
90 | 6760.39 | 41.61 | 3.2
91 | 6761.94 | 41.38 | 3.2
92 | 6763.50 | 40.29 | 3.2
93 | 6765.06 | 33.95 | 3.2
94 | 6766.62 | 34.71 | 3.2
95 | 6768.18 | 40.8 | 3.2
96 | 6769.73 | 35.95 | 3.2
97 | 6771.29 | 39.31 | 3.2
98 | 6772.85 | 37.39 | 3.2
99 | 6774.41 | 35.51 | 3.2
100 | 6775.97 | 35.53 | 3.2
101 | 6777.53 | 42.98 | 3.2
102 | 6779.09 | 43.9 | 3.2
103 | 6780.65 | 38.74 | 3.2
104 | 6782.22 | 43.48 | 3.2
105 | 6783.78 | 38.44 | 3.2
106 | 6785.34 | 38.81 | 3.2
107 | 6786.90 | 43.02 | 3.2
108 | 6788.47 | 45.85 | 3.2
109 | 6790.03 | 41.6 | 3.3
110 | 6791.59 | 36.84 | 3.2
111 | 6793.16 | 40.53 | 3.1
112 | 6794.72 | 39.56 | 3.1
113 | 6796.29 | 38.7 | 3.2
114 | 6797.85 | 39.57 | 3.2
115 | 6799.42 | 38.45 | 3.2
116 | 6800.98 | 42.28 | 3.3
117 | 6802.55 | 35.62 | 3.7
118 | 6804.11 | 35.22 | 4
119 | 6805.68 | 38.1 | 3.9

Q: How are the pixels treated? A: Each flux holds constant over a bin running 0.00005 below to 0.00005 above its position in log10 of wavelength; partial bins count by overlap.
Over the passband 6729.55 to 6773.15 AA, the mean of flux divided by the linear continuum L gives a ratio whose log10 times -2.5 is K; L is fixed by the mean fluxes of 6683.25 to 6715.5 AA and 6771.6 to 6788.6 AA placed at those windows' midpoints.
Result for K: 0.08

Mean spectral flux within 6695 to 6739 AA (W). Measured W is 39.5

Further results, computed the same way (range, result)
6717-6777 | 37.9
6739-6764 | 37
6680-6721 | 40.1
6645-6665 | 40.6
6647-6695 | 40.7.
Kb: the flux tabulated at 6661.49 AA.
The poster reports 37.58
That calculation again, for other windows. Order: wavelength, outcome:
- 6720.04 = 38.42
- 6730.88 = 44.76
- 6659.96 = 41.68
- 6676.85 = 38.01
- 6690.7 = 41.55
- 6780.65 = 38.74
